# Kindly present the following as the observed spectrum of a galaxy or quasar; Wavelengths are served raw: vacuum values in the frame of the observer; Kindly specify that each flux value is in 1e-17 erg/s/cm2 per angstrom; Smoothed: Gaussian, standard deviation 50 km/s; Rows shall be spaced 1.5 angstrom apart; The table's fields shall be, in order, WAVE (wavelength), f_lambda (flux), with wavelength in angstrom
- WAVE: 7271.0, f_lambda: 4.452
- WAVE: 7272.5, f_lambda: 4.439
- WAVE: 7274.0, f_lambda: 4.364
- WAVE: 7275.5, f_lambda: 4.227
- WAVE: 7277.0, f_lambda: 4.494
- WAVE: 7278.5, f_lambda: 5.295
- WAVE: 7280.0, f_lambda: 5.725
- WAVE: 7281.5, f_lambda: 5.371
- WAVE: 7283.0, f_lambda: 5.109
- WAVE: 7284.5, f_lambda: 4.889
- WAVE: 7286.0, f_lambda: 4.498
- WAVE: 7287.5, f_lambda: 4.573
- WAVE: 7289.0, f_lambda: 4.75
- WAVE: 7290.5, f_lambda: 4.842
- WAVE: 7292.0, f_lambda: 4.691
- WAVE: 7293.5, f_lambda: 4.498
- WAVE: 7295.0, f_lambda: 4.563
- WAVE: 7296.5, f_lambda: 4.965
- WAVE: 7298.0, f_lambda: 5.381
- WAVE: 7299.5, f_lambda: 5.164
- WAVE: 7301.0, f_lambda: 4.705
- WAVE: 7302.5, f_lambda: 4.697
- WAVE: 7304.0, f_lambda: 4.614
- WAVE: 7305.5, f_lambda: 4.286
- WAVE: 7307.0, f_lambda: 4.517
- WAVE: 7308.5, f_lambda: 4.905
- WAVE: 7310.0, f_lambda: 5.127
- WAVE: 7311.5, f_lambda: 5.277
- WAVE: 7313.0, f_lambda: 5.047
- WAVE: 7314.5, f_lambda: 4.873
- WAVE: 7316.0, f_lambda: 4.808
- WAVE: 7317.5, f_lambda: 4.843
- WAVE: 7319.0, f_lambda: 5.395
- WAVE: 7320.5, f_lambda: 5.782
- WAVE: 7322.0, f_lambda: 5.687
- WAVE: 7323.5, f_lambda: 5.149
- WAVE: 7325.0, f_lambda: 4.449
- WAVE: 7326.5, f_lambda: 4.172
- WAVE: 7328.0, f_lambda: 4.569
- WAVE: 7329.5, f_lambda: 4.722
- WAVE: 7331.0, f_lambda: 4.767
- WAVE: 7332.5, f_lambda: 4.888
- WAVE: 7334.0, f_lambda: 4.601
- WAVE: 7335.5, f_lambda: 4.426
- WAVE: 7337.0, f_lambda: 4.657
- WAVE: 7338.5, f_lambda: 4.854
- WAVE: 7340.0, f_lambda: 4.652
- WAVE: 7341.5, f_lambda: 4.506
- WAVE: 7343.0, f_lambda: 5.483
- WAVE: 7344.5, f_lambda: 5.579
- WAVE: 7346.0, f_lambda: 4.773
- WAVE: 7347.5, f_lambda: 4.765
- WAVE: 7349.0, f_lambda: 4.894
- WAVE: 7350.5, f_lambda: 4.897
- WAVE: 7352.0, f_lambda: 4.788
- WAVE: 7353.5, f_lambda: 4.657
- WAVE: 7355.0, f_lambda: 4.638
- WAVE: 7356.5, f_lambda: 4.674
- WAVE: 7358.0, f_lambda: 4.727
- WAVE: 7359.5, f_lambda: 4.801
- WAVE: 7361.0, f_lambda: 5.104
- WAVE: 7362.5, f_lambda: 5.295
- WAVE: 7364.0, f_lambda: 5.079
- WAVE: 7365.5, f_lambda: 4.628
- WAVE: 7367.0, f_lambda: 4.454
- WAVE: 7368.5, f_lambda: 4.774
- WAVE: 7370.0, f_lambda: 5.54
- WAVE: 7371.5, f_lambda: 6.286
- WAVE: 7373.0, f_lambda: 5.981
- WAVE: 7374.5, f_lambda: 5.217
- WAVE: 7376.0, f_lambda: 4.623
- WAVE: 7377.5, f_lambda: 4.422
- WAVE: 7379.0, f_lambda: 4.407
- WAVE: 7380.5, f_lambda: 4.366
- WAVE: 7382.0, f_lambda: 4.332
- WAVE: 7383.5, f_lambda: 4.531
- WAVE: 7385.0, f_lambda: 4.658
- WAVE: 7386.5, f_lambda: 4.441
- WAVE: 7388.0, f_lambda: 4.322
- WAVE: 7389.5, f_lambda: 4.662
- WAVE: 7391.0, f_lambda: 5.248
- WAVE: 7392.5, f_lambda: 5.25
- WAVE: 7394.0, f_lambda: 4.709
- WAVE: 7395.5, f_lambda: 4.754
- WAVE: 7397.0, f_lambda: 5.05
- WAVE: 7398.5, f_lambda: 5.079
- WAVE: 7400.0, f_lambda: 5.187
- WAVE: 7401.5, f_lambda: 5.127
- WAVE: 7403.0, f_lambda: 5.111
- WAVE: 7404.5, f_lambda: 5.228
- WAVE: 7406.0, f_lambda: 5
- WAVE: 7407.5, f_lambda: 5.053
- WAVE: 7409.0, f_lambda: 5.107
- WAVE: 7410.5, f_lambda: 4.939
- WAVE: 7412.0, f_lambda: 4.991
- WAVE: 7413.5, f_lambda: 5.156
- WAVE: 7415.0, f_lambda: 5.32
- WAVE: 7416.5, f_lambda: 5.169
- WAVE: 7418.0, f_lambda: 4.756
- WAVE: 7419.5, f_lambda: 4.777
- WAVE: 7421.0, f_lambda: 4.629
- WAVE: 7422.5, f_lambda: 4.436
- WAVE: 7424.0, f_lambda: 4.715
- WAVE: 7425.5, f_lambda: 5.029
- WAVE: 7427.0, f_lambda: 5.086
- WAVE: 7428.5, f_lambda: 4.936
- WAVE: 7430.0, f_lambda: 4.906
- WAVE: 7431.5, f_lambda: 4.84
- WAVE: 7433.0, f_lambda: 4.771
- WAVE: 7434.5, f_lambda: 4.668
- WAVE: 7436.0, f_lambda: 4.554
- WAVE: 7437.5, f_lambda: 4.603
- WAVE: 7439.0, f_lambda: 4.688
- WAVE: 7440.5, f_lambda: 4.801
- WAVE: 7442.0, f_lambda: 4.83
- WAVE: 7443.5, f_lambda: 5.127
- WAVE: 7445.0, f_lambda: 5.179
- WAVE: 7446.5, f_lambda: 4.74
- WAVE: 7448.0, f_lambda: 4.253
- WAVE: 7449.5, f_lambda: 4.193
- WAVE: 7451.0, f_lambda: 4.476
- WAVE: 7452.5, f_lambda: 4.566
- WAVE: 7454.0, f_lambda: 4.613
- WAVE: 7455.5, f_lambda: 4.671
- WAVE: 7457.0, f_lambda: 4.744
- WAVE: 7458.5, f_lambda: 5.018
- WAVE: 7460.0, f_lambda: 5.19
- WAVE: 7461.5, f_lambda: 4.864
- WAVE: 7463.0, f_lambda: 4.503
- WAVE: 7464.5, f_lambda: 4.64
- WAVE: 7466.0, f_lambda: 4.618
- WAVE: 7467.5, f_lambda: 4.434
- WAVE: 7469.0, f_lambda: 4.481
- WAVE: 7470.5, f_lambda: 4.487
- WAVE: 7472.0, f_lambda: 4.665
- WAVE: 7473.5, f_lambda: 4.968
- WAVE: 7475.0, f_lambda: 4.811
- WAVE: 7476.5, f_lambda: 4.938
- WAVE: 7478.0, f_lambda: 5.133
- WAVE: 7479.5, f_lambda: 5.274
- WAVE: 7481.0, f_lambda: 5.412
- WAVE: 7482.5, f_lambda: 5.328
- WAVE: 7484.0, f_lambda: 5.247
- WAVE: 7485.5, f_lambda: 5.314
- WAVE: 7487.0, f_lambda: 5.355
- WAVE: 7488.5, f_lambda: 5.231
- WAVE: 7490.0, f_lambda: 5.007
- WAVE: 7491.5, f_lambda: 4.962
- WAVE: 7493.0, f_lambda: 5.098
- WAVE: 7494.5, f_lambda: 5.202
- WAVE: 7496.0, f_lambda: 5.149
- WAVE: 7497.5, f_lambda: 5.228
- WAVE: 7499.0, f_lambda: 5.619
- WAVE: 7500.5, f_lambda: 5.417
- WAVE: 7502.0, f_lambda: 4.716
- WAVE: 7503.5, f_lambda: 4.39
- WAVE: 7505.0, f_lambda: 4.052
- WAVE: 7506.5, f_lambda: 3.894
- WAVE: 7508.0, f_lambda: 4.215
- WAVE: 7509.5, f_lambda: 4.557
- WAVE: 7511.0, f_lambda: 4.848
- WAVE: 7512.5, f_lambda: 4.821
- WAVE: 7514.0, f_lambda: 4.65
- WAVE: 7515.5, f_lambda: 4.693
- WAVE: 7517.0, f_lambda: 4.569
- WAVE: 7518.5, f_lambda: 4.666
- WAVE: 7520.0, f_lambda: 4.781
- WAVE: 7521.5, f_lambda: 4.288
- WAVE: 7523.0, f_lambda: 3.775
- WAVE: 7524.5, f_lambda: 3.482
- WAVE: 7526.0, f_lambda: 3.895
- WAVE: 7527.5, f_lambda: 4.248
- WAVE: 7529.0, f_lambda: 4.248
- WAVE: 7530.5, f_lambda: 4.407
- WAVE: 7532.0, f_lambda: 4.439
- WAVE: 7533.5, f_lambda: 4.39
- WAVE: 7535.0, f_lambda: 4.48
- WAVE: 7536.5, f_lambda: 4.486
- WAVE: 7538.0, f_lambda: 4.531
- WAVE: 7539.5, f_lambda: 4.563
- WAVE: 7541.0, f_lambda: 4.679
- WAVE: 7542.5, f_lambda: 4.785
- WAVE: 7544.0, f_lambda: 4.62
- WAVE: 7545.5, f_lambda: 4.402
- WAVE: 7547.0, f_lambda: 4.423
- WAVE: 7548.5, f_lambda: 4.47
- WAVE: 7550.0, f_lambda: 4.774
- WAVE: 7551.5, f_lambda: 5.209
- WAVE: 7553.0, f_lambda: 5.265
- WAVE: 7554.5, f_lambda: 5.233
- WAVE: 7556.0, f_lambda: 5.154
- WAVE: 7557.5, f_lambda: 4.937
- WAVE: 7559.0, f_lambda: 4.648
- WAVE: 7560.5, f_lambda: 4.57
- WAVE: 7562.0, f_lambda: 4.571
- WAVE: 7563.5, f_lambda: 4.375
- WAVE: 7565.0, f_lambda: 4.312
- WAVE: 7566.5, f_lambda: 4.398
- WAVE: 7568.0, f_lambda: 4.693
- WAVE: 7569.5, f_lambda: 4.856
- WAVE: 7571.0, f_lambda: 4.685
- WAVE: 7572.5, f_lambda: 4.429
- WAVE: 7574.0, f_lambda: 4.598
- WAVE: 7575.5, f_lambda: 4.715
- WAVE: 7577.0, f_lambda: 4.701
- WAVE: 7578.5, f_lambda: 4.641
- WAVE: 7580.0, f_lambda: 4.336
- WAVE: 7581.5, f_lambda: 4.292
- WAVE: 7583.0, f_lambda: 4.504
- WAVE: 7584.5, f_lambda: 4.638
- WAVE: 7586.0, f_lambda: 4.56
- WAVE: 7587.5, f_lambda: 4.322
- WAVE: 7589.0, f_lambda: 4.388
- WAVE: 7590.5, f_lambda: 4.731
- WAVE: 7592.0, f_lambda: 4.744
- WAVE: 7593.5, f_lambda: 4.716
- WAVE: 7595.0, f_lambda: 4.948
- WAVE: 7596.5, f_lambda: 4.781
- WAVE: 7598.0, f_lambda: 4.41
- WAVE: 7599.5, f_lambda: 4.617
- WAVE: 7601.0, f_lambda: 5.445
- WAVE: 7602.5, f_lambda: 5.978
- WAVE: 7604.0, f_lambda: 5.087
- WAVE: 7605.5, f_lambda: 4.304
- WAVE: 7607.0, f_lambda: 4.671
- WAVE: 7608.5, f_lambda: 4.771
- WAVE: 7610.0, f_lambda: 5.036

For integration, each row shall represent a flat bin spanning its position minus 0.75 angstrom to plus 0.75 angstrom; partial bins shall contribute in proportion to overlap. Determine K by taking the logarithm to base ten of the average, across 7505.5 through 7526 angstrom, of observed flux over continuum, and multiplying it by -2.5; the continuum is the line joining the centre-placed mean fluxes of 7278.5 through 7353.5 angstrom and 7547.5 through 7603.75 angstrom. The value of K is 0.09 mag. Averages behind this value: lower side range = 4.88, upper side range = 4.72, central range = 4.38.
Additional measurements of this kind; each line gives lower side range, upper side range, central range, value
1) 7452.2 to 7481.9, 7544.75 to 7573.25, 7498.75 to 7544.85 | 0.06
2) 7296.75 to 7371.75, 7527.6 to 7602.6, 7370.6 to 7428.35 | -0.02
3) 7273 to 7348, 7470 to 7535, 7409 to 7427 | -0.03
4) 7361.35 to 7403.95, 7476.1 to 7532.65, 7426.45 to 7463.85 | 0.02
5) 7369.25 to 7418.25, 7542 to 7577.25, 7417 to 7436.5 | 0.03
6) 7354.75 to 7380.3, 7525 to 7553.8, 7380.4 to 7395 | 0.06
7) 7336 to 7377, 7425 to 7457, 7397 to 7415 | -0.06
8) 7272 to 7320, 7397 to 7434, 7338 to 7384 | 0.00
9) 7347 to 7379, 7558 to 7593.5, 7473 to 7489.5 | -0.10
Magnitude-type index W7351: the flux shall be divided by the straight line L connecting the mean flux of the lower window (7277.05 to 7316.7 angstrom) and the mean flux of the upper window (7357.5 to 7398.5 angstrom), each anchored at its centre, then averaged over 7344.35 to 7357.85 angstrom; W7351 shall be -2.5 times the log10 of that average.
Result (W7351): 0.02 mag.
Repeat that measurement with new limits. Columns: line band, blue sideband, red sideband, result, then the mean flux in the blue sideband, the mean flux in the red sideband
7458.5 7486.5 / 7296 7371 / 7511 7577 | -0.05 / 4.89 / 4.57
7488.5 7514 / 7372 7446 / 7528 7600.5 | -0.02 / 4.88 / 4.62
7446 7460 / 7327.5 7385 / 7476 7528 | 0.04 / 4.85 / 4.79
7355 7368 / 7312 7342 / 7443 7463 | 0.00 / 4.85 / 4.73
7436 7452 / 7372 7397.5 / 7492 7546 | 0.00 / 4.78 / 4.57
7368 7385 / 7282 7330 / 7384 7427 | -0.01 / 4.86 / 4.93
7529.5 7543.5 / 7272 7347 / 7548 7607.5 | 0.05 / 4.85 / 4.72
